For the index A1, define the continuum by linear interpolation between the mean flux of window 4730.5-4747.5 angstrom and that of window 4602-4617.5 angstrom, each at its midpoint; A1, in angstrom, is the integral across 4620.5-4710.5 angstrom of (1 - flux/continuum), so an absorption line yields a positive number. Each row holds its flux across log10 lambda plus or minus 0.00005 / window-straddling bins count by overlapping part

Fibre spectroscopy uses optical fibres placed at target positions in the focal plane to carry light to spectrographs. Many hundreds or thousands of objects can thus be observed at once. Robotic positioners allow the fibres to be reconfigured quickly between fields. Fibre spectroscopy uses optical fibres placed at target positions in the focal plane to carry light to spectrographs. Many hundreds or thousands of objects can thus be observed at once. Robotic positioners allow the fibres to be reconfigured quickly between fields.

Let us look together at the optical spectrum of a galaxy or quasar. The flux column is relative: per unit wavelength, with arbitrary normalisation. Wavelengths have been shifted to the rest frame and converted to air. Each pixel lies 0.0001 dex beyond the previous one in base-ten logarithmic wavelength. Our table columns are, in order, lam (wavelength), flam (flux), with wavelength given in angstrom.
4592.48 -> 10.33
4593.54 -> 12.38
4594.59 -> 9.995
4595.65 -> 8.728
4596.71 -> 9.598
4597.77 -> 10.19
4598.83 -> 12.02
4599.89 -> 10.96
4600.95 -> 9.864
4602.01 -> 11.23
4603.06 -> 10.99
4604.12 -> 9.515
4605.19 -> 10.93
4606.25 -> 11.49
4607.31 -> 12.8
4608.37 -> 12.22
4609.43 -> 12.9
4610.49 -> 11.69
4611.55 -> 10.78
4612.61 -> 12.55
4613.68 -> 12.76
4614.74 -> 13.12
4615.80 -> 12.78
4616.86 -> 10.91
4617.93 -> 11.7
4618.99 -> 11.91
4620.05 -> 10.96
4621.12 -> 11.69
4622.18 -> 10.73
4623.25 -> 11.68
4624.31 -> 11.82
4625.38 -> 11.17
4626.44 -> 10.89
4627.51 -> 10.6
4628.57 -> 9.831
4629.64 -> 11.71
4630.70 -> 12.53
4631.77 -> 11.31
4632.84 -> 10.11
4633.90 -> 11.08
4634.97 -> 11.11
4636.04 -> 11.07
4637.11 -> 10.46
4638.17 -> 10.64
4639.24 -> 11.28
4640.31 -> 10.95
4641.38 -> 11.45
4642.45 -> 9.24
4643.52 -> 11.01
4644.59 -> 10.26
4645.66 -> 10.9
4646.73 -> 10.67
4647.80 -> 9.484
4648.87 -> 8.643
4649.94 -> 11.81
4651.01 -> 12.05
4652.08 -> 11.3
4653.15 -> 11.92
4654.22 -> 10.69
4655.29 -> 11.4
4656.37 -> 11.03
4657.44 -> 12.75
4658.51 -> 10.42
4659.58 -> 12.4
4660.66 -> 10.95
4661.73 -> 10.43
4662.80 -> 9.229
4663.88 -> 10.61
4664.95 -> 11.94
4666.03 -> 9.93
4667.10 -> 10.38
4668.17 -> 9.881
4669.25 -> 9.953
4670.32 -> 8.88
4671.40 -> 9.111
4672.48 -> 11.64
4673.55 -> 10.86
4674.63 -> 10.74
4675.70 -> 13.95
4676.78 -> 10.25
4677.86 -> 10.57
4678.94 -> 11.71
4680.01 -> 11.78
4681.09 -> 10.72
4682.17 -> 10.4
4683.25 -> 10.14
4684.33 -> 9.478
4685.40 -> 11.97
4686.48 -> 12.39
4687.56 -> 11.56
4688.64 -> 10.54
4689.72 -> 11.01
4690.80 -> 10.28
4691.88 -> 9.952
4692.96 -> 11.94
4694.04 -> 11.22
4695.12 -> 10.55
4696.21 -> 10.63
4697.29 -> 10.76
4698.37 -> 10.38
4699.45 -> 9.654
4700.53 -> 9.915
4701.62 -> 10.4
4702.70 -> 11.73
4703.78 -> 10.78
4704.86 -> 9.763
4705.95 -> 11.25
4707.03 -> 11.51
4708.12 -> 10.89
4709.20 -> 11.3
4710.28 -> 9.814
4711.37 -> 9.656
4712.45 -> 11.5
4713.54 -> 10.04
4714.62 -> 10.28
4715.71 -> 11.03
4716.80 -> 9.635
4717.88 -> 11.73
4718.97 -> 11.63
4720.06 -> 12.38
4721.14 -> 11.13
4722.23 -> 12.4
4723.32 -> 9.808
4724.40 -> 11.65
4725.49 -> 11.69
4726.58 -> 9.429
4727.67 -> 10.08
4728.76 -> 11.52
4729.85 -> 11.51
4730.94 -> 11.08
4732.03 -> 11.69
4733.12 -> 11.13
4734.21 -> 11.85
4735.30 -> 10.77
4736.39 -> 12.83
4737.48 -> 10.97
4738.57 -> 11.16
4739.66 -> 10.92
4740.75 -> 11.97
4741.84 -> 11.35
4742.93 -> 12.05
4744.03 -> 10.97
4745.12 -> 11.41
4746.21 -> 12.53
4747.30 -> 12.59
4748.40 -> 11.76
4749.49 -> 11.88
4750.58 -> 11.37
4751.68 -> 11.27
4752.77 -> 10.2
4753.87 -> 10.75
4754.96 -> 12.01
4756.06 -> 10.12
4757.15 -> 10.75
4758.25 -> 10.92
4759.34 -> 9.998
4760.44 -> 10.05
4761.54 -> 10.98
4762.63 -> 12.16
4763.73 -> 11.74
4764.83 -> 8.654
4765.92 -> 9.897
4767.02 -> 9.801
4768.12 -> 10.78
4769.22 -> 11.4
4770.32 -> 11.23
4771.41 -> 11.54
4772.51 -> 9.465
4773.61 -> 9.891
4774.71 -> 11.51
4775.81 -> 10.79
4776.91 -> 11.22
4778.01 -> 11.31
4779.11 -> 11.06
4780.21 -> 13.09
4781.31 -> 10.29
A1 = 6.47 angstrom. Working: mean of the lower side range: 11.8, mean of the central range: 10.9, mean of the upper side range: 11.6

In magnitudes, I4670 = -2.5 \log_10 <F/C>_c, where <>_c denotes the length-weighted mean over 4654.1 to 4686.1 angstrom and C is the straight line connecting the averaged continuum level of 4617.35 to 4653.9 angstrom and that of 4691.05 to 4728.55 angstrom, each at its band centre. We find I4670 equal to 0.01 mag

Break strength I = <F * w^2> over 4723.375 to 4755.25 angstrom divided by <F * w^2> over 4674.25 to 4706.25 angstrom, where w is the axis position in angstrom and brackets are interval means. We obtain 1.07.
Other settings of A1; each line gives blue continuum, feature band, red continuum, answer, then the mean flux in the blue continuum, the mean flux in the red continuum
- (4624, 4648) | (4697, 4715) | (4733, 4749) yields 1.3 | 10.9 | 11.6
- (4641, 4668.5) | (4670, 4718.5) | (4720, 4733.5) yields 1.0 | 10.8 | 11.2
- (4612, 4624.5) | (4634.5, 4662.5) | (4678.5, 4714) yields 1.3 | 11.9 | 10.8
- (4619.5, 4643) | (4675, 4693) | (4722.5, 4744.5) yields 0.1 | 11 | 11.2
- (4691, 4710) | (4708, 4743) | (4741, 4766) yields -0.6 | 10.7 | 11.1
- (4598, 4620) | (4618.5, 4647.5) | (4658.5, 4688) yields 0.8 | 11.6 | 10.8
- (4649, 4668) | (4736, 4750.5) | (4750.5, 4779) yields -1.2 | 11.1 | 10.8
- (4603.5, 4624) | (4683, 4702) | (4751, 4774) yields 0.8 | 11.7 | 10.7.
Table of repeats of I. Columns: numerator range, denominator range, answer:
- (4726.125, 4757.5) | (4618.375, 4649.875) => 1.09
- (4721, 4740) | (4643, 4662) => 1.05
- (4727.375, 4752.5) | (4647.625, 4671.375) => 1.11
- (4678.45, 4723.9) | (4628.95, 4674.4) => 1.03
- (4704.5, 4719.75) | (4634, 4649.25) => 1.05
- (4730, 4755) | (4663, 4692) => 1.10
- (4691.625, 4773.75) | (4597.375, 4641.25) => 1.02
